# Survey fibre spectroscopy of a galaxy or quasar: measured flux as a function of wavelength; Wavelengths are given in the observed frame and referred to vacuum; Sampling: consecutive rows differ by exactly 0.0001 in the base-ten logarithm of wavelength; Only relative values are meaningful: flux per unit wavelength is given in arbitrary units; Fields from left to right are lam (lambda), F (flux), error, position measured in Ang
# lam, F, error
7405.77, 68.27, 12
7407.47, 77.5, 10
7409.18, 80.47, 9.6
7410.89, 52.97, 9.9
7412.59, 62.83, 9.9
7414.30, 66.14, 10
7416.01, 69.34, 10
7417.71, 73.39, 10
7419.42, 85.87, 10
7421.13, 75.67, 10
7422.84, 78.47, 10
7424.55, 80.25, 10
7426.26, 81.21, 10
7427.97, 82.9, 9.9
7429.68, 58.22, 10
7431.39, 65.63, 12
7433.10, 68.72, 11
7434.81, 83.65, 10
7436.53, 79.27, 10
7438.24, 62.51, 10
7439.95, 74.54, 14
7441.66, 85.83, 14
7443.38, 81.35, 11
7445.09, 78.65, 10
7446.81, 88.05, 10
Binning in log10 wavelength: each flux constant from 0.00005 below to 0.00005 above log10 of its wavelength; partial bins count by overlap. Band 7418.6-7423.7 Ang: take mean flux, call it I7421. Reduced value 79.9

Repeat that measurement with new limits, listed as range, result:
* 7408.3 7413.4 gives 65.5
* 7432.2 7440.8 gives 73.7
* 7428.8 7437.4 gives 71.1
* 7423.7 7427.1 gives 80.7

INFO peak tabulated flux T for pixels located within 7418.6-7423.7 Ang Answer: 85.87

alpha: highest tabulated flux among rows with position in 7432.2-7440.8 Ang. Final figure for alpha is 83.65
